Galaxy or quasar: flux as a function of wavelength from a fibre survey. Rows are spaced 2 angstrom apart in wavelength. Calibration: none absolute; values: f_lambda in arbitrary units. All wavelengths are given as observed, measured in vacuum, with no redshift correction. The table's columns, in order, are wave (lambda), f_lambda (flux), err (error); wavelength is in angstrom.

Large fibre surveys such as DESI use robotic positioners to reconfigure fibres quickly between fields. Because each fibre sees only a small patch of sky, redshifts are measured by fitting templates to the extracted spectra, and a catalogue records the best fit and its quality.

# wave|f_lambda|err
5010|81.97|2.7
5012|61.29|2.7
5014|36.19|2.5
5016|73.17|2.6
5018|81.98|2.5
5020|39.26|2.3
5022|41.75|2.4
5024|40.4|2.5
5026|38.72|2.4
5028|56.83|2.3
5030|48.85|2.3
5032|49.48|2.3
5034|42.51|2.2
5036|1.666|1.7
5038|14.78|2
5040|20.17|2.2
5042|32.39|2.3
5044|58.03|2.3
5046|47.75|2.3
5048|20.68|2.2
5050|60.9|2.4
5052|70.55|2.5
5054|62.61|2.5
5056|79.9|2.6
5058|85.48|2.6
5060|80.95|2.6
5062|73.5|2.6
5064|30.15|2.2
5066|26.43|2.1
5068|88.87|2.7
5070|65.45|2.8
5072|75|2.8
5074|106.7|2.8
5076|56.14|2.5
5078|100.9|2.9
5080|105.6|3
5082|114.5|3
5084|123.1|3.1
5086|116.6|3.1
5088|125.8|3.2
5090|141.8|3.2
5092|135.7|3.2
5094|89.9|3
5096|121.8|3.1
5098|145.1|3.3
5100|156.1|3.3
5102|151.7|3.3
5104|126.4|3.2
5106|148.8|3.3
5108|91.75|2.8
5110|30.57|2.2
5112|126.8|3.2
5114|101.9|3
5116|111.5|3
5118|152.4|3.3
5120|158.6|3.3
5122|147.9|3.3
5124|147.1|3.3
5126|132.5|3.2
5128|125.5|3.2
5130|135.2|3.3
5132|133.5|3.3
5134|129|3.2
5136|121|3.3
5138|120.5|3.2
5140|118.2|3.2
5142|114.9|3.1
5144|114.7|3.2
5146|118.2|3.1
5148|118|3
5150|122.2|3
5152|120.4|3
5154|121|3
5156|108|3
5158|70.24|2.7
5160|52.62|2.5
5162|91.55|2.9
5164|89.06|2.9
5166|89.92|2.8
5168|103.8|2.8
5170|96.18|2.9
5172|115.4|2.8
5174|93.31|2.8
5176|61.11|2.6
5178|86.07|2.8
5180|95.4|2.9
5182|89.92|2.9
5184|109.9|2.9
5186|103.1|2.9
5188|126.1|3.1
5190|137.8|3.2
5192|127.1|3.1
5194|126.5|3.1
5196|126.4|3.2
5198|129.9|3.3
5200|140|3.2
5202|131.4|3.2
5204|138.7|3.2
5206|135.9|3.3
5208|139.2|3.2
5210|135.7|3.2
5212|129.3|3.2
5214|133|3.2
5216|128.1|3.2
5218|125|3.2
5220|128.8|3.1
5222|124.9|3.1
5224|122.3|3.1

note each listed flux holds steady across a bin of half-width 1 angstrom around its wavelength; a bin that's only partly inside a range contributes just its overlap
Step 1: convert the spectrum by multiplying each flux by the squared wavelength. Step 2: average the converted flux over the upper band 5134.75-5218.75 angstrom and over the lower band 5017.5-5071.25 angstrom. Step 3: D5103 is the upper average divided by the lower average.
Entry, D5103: 2.4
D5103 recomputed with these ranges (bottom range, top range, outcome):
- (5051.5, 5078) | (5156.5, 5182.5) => 1.29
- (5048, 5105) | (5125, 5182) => 1.15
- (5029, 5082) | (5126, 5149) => 2.15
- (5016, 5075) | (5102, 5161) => 2.29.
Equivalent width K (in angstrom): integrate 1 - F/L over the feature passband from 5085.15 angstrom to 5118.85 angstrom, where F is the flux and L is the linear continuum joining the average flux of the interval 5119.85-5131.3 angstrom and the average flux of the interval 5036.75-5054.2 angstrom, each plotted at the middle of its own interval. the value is -4.01 angstrom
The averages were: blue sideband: 41.6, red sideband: 140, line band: 122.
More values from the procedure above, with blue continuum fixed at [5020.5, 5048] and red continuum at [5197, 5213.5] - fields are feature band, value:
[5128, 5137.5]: -3.6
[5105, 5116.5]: -2.9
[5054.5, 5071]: -4.1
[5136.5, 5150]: -2.5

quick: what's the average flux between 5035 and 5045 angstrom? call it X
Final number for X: 25.4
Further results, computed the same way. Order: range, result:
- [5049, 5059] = 71.9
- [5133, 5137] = 125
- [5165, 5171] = 96.6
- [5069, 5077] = 75.8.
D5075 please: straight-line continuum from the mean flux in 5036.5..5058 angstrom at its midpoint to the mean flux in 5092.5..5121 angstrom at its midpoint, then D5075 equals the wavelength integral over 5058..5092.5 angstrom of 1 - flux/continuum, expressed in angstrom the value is -2.8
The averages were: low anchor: 47.5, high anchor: 123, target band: 91.4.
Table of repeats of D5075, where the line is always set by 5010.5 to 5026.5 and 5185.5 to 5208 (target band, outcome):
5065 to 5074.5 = 0.6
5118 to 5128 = -4.8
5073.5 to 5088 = -4.4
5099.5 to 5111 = -3.3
